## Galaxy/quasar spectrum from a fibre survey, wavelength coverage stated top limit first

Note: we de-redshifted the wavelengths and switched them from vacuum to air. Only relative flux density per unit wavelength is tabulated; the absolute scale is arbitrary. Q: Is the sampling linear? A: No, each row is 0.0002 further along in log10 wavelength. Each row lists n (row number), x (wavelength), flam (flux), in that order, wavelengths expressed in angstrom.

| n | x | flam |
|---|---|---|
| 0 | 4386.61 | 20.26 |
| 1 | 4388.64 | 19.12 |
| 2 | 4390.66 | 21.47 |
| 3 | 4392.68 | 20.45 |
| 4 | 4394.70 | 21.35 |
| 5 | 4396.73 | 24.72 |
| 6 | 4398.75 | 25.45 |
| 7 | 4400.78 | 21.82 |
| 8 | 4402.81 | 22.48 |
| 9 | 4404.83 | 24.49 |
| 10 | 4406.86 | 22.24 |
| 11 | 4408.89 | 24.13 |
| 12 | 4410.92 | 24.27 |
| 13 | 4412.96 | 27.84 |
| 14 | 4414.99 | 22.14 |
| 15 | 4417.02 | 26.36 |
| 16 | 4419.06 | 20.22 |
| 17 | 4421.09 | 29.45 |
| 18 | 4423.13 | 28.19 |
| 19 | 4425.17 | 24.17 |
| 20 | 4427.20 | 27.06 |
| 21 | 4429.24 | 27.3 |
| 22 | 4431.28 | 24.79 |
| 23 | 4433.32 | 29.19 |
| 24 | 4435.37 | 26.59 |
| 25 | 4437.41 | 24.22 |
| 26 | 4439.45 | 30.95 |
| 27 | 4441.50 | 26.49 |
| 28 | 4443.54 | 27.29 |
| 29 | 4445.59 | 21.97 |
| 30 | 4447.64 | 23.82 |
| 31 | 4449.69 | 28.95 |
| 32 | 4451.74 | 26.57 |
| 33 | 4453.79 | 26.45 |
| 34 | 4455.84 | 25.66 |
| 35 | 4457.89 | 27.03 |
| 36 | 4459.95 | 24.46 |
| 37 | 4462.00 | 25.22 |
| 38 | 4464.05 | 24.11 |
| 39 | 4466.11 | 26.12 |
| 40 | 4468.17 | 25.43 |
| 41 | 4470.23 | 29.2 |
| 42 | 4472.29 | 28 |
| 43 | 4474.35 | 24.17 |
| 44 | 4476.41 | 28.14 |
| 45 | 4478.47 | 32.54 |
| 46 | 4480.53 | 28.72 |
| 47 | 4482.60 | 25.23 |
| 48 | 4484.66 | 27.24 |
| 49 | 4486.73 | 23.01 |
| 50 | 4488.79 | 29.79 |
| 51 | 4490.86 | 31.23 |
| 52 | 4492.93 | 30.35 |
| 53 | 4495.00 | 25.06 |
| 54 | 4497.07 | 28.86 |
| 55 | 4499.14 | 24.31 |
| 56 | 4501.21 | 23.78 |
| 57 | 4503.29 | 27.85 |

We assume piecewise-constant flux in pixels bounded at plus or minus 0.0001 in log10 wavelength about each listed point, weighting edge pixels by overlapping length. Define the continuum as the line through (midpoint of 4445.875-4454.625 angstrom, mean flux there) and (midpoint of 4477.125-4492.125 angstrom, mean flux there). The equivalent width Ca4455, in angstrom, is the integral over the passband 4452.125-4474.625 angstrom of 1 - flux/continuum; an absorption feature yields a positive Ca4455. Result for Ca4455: 0.7 angstrom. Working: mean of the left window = 26.1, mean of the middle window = 26.1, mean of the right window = 28.3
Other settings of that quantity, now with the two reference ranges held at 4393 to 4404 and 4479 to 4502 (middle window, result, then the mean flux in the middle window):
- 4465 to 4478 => -0.4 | 27.1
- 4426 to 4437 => -1.0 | 26.8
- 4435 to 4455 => -0.9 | 26.3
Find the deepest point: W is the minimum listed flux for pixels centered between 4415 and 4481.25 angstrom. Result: 20.22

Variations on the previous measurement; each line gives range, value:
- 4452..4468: 24.11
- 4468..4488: 23.01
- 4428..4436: 24.79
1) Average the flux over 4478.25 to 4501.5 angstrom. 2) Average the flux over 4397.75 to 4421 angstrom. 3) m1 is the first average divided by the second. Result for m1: 1.14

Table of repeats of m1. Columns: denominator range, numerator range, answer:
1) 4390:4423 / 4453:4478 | 1.10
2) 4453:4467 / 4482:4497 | 1.08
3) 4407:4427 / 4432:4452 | 1.06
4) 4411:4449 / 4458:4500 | 1.04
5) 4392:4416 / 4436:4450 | 1.11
